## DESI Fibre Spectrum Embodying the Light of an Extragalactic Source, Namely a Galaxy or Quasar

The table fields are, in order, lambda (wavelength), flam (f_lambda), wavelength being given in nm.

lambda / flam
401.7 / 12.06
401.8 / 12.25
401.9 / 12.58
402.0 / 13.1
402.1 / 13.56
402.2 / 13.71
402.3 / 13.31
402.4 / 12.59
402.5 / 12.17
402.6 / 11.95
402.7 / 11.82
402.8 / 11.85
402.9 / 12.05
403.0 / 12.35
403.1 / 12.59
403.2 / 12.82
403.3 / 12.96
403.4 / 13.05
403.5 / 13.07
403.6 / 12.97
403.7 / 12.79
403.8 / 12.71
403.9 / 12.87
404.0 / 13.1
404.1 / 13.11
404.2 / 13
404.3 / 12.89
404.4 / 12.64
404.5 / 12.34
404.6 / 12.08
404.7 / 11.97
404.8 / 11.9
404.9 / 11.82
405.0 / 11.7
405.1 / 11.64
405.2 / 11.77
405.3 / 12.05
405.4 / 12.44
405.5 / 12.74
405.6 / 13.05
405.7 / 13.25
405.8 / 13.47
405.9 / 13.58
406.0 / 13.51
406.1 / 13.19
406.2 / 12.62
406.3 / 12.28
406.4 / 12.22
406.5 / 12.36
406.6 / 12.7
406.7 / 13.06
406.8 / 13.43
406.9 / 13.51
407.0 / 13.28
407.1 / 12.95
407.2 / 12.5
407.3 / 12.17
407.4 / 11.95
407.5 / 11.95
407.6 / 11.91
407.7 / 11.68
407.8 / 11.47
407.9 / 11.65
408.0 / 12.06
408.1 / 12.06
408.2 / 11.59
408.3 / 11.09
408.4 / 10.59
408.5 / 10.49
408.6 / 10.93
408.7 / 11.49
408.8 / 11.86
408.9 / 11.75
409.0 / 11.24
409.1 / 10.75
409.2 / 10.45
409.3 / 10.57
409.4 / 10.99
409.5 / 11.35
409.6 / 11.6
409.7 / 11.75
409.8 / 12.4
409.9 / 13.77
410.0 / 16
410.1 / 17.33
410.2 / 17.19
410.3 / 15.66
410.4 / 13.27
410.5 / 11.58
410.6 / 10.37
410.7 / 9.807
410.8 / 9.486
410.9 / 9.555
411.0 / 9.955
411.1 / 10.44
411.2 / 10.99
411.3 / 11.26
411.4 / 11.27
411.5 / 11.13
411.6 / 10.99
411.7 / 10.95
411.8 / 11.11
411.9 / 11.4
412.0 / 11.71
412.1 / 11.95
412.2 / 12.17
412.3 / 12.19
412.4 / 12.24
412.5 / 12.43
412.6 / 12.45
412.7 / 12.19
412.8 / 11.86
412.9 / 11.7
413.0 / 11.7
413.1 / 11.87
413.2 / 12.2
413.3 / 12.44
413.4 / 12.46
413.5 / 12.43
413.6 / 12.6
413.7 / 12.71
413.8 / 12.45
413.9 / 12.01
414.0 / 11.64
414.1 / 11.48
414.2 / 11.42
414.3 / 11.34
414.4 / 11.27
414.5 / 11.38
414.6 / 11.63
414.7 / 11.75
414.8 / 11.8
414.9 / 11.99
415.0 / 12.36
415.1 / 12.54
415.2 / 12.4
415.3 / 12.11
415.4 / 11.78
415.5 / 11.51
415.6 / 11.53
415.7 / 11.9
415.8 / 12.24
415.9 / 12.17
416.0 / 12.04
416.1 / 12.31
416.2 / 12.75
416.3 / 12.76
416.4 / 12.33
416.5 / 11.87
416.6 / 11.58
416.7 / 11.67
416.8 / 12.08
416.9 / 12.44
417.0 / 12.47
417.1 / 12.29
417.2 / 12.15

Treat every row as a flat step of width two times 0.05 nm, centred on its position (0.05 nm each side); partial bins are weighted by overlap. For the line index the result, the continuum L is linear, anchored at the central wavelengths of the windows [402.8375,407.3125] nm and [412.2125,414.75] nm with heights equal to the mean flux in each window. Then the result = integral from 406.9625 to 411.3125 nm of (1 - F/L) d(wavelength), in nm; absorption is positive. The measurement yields 0.161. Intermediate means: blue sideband 12.7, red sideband 12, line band 11.9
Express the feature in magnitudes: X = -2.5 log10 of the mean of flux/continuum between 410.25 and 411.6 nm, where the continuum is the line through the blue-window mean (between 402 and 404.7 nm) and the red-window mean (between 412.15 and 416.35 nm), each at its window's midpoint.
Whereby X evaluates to 0.10 mag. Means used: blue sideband 12.7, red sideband 12.1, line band 11.1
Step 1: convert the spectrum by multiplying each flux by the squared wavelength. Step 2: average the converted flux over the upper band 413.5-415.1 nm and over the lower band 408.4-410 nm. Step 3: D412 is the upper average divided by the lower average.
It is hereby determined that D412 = 1.1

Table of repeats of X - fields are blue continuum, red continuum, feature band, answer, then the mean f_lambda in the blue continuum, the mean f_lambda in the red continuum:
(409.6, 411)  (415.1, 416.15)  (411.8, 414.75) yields 0.04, 12.8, 12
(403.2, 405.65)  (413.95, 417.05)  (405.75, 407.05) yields -0.05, 12.5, 12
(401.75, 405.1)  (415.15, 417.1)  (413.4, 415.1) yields 0.02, 12.6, 12.1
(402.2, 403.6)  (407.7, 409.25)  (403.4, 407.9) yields -0.06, 12.6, 11.3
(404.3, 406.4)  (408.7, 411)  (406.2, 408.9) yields 0.03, 12.5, 12.2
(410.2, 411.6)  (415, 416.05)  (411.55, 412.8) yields -0.03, 11.3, 12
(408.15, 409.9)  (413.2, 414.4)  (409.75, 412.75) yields -0.04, 11.3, 12.1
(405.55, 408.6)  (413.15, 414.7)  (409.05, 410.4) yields -0.07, 12.4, 12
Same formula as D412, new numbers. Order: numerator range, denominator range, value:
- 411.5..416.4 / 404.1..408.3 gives 1.00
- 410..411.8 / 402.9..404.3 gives 0.96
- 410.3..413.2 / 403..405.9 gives 0.94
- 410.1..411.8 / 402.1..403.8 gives 0.96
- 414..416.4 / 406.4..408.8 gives 1.03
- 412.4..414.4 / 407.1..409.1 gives 1.07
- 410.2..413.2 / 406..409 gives 0.98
